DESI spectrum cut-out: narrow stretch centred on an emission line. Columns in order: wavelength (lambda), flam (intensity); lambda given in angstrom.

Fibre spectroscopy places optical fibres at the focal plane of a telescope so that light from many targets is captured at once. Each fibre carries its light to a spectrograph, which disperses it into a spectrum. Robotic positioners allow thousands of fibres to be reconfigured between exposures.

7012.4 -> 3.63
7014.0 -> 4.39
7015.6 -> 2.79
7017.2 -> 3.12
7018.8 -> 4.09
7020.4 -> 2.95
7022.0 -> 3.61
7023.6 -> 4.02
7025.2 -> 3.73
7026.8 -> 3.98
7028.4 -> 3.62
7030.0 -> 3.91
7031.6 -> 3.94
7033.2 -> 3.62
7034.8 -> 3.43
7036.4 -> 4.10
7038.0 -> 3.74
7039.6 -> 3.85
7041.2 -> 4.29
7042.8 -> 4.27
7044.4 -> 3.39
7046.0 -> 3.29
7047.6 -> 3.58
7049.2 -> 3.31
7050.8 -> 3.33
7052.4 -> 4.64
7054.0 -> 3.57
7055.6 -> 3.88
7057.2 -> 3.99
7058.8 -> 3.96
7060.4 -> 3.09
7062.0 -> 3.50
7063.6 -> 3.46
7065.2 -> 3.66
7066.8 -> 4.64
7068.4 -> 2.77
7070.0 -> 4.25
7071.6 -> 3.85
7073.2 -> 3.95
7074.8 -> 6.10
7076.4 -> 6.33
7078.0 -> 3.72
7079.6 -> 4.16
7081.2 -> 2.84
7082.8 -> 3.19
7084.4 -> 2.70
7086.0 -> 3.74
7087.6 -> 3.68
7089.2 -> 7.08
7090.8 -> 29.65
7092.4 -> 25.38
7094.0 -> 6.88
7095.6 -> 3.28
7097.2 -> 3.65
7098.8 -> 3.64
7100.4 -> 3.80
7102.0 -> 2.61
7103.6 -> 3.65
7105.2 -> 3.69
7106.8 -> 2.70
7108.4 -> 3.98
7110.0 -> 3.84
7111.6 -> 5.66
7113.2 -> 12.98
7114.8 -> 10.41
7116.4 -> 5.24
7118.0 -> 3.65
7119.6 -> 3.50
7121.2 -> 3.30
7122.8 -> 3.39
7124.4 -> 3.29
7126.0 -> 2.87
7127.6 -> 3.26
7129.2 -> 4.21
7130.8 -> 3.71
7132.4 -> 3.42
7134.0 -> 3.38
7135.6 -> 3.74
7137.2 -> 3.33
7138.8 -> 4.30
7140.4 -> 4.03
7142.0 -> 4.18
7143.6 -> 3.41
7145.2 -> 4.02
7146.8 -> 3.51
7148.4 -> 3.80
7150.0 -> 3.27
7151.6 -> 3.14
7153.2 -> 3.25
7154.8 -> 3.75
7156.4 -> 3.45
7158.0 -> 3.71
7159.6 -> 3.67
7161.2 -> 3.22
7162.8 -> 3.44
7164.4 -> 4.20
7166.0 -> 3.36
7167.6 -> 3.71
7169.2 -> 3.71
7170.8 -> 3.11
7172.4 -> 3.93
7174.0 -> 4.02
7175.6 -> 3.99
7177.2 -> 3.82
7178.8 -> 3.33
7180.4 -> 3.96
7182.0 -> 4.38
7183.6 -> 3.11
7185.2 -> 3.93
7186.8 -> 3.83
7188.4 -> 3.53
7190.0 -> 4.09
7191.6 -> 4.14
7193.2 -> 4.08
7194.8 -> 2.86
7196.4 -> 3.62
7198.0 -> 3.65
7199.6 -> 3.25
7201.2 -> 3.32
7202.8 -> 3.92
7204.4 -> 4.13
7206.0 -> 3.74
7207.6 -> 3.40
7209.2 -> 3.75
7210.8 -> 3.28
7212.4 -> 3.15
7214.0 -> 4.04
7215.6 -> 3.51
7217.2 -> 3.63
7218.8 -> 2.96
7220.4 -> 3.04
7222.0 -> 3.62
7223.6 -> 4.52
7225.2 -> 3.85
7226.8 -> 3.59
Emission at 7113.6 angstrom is [N II]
